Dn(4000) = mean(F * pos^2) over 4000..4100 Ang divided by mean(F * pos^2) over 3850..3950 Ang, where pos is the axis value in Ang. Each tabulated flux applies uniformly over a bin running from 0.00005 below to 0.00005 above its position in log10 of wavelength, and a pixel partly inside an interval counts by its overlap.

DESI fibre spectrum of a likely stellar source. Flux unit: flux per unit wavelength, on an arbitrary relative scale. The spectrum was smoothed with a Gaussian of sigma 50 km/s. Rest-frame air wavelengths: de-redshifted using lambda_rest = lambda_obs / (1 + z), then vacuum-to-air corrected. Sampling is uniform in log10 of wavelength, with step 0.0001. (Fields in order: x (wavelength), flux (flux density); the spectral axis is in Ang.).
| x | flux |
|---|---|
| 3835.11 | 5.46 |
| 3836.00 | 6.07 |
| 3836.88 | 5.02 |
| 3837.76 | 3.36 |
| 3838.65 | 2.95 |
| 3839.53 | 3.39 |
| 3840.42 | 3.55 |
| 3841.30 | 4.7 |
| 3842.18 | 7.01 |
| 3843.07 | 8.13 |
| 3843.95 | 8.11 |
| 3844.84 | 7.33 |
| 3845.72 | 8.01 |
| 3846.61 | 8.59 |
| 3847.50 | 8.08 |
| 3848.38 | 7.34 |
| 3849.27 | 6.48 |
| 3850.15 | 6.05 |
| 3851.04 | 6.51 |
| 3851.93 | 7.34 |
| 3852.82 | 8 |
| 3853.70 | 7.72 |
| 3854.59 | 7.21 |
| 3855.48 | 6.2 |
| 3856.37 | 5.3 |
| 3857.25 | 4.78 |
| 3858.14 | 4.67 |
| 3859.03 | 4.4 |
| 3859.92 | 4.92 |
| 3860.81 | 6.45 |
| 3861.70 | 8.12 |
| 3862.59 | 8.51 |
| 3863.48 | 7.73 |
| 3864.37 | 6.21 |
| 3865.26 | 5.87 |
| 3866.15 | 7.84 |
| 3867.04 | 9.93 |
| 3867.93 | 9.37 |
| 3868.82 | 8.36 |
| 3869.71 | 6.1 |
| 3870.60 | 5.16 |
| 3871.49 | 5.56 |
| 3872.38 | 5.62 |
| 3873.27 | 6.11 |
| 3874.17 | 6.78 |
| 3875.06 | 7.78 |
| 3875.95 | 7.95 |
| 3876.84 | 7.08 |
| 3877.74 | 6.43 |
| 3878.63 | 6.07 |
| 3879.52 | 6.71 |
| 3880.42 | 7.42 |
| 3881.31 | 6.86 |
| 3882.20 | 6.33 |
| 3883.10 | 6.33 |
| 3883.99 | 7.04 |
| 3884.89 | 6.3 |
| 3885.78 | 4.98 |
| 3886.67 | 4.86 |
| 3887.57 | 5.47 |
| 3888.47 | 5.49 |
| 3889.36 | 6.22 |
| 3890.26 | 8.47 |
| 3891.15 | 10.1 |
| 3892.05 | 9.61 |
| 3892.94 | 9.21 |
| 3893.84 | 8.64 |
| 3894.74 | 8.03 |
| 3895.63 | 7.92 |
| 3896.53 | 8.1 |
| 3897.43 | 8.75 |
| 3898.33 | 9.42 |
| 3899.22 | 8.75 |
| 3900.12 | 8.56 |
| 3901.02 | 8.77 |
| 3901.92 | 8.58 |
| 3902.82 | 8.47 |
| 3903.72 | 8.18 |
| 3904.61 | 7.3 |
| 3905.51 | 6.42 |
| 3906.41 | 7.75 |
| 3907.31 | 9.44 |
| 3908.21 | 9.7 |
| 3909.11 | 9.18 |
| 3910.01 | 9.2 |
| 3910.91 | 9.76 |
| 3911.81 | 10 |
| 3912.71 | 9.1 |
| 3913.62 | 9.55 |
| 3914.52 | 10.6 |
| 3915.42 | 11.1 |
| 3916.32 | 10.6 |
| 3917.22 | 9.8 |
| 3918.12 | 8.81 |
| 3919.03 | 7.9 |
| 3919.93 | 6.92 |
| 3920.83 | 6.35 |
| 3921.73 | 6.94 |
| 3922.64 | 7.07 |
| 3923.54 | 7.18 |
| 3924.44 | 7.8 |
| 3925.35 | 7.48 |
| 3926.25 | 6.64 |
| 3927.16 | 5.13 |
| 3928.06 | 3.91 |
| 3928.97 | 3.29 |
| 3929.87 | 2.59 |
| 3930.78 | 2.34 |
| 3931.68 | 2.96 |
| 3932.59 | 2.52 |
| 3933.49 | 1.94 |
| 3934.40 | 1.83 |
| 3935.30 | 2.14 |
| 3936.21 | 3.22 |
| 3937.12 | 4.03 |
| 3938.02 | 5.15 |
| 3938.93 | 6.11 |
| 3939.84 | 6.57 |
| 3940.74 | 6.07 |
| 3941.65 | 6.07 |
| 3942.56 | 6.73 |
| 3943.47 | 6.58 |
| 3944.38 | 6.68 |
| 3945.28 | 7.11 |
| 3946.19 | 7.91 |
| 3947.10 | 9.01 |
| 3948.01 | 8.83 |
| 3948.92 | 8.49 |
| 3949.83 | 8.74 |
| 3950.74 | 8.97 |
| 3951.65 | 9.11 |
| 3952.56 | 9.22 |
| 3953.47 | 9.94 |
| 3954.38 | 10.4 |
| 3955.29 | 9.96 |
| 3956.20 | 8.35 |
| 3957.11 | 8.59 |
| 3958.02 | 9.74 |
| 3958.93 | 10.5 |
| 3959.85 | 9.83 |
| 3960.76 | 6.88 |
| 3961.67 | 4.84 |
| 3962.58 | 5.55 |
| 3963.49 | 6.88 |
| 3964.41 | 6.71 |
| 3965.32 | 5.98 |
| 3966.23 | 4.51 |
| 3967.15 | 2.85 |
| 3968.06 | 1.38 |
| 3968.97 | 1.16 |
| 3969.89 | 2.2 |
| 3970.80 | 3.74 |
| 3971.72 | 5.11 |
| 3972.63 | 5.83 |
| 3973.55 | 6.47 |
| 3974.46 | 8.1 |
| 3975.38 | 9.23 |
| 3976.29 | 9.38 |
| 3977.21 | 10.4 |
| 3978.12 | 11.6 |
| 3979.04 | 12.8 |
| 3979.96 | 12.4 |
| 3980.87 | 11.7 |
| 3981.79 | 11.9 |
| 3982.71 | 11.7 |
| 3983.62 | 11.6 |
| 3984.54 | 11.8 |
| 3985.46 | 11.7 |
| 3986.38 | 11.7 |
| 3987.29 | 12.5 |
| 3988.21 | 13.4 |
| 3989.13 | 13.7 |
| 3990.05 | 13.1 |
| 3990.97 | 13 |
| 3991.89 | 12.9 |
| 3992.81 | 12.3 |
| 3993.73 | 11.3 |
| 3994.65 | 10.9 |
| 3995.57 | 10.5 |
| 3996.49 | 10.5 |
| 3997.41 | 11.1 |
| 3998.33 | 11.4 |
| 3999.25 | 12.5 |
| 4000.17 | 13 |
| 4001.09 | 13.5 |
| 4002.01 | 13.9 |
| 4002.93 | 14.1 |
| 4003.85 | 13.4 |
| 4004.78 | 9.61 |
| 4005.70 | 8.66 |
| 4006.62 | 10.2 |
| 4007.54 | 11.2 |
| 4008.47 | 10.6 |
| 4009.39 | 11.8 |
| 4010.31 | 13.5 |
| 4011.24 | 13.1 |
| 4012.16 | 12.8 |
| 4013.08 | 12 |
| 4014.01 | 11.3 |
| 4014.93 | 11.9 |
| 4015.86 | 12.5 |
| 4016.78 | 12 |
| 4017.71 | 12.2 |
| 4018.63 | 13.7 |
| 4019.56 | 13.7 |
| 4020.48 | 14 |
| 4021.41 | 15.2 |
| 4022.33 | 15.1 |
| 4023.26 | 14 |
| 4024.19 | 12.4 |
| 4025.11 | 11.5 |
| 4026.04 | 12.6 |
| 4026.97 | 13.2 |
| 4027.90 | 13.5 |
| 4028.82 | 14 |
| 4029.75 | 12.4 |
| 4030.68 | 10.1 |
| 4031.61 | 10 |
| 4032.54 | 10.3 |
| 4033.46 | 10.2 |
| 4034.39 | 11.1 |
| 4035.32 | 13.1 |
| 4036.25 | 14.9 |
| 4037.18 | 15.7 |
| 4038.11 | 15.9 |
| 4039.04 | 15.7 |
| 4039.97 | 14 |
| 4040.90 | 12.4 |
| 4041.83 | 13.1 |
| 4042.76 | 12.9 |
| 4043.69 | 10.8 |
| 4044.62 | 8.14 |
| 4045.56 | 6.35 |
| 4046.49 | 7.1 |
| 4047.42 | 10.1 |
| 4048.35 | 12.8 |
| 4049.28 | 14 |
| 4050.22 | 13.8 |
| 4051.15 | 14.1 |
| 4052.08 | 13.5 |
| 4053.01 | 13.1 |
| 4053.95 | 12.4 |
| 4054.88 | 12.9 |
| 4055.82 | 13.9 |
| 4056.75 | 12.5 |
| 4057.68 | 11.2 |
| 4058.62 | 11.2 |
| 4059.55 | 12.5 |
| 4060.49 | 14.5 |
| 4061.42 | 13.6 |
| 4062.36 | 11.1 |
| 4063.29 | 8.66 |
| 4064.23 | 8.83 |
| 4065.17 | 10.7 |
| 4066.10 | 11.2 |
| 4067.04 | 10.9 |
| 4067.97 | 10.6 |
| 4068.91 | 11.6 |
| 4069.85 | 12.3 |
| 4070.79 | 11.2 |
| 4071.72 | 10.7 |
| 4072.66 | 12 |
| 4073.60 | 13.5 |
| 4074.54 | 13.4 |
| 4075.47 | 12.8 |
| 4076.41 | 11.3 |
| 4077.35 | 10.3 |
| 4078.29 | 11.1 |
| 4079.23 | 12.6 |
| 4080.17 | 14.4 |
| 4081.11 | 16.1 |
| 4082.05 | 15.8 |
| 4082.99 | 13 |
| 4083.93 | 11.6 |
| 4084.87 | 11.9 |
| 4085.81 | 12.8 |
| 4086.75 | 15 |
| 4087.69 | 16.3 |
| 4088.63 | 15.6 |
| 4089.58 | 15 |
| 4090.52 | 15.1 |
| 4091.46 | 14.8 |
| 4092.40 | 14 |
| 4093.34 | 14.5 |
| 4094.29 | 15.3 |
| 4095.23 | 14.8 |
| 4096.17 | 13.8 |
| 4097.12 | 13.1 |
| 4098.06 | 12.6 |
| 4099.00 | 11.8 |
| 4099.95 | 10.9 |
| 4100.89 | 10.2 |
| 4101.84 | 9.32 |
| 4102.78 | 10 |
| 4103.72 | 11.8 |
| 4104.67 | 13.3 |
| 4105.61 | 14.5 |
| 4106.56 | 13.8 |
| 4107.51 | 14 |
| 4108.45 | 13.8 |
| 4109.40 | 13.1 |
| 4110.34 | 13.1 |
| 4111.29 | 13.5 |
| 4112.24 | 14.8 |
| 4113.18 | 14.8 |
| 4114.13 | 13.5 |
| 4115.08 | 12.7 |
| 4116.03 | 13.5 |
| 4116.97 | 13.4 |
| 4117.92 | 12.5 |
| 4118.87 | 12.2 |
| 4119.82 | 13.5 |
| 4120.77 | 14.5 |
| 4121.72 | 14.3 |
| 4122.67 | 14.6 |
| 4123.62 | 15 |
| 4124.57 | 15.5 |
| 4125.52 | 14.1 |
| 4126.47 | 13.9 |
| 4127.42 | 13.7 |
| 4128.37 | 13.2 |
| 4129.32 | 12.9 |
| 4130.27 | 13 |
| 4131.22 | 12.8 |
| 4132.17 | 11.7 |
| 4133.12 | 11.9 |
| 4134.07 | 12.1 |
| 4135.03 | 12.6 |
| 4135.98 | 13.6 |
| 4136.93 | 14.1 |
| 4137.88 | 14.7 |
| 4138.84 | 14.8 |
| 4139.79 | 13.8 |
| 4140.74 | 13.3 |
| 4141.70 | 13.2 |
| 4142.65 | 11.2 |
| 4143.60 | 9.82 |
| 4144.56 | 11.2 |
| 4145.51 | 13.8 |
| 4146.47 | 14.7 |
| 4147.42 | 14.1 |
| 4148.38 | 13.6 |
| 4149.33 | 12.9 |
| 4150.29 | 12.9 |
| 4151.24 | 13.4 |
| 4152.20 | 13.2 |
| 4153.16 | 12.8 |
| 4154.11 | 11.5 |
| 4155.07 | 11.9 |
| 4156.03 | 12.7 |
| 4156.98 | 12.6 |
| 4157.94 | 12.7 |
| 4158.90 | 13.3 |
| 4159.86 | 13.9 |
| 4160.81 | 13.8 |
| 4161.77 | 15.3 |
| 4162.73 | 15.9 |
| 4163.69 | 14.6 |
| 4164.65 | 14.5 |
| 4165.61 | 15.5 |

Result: 1.9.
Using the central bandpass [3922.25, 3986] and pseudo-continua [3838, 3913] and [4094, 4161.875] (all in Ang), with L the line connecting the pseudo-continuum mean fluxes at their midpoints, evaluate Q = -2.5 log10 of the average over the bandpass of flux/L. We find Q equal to 0.29 mag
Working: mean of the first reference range 7.22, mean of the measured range 7.03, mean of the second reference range 13.2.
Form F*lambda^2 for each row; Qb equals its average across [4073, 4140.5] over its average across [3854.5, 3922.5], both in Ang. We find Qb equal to 2.0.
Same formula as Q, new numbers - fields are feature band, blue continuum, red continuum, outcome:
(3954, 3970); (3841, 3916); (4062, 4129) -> 0.41 mag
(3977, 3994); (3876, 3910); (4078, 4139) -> -0.20 mag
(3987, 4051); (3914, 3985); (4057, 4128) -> -0.23 mag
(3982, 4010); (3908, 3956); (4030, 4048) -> -0.21 mag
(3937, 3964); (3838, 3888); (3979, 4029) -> 0.29 mag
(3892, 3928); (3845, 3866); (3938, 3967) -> -0.16 mag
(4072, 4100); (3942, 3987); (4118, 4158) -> -0.16 mag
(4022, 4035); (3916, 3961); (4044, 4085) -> -0.16 mag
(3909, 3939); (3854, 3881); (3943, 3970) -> 0.10 mag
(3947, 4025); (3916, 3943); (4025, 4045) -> -0.11 mag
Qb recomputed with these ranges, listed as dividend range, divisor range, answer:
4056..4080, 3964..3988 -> 1.47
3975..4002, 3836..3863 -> 2.04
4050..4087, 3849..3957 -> 1.88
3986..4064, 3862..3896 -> 1.86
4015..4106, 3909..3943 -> 2.11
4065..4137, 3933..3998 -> 1.68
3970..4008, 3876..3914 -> 1.47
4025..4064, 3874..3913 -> 1.69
